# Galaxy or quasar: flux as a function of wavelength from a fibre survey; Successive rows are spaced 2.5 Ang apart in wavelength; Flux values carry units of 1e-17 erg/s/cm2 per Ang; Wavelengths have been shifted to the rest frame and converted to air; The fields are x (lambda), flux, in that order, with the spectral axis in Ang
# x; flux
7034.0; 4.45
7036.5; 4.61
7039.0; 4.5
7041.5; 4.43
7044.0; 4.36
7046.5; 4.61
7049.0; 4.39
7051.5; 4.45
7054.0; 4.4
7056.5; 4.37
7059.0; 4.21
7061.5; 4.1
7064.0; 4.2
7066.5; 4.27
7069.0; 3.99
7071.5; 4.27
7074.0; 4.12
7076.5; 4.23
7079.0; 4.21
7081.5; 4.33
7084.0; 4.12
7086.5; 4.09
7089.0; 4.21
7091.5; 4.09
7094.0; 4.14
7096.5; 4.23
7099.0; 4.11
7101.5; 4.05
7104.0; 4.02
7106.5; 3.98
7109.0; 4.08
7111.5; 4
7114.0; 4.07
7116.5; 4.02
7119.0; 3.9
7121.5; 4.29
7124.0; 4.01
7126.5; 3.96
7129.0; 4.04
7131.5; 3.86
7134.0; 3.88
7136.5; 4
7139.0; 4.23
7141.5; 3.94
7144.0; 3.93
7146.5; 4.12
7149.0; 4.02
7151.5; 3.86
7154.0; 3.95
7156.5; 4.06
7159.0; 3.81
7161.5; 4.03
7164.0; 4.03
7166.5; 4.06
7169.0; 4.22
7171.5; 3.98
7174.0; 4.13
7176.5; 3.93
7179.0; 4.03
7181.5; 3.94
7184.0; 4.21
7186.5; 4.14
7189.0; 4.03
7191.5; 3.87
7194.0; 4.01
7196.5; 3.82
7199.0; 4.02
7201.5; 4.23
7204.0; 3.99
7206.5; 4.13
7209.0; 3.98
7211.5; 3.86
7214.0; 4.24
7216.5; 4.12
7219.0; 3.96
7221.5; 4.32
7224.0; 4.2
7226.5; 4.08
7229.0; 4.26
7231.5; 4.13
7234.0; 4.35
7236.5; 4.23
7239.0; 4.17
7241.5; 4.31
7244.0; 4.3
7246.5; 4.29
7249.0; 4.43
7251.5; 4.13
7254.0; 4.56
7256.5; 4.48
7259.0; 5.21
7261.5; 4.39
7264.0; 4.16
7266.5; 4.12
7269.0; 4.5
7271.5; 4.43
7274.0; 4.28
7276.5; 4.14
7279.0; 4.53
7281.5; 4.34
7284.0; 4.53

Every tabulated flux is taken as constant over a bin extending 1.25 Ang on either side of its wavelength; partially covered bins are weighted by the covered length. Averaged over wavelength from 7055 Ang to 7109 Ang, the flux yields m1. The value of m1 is 4.16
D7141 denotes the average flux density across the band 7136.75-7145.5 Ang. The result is 4.03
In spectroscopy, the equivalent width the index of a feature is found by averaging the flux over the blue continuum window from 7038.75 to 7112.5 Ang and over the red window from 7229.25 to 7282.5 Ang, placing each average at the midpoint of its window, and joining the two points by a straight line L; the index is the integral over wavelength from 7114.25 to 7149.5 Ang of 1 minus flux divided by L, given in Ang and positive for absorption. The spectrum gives 2.0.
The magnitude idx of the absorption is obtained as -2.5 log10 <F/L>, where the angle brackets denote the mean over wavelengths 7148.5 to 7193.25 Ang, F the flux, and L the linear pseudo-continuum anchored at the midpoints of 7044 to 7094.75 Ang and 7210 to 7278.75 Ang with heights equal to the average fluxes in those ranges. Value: 0.07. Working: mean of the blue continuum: 4.24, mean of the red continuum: 4.29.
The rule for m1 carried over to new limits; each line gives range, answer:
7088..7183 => 4.03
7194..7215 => 4.03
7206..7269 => 4.26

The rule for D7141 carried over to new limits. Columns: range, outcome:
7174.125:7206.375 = 4.03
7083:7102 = 4.13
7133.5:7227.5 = 4.04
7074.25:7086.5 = 4.2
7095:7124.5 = 4.07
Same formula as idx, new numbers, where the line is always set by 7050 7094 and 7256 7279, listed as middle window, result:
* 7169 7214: 0.080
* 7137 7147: 0.063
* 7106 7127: 0.058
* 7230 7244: 0.035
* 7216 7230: 0.054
